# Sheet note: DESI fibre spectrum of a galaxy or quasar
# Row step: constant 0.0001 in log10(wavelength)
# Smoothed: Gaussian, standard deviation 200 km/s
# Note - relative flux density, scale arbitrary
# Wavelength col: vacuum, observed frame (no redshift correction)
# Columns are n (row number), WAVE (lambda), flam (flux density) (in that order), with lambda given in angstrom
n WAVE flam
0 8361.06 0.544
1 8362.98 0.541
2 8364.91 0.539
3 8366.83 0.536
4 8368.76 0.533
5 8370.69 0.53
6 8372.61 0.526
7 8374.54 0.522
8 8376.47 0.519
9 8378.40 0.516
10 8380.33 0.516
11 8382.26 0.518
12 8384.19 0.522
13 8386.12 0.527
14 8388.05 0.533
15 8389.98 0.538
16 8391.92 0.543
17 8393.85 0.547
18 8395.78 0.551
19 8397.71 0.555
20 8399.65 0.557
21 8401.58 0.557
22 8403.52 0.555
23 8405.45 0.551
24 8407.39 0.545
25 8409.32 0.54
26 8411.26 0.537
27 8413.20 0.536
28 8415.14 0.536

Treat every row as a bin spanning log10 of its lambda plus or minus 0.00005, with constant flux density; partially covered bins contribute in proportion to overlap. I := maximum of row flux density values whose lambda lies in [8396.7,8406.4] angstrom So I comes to 0.557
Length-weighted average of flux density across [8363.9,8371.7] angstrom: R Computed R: 0.535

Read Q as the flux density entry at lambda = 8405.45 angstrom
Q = 0.551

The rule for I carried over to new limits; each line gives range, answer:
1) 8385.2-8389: 0.533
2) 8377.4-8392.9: 0.543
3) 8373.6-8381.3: 0.522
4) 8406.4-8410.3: 0.545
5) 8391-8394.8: 0.547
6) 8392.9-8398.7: 0.555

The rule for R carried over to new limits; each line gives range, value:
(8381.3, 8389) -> 0.525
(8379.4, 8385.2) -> 0.519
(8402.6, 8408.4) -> 0.551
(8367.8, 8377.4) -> 0.526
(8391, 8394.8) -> 0.545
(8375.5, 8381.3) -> 0.517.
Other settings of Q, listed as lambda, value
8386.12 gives 0.527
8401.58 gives 0.557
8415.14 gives 0.536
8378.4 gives 0.516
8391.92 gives 0.543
